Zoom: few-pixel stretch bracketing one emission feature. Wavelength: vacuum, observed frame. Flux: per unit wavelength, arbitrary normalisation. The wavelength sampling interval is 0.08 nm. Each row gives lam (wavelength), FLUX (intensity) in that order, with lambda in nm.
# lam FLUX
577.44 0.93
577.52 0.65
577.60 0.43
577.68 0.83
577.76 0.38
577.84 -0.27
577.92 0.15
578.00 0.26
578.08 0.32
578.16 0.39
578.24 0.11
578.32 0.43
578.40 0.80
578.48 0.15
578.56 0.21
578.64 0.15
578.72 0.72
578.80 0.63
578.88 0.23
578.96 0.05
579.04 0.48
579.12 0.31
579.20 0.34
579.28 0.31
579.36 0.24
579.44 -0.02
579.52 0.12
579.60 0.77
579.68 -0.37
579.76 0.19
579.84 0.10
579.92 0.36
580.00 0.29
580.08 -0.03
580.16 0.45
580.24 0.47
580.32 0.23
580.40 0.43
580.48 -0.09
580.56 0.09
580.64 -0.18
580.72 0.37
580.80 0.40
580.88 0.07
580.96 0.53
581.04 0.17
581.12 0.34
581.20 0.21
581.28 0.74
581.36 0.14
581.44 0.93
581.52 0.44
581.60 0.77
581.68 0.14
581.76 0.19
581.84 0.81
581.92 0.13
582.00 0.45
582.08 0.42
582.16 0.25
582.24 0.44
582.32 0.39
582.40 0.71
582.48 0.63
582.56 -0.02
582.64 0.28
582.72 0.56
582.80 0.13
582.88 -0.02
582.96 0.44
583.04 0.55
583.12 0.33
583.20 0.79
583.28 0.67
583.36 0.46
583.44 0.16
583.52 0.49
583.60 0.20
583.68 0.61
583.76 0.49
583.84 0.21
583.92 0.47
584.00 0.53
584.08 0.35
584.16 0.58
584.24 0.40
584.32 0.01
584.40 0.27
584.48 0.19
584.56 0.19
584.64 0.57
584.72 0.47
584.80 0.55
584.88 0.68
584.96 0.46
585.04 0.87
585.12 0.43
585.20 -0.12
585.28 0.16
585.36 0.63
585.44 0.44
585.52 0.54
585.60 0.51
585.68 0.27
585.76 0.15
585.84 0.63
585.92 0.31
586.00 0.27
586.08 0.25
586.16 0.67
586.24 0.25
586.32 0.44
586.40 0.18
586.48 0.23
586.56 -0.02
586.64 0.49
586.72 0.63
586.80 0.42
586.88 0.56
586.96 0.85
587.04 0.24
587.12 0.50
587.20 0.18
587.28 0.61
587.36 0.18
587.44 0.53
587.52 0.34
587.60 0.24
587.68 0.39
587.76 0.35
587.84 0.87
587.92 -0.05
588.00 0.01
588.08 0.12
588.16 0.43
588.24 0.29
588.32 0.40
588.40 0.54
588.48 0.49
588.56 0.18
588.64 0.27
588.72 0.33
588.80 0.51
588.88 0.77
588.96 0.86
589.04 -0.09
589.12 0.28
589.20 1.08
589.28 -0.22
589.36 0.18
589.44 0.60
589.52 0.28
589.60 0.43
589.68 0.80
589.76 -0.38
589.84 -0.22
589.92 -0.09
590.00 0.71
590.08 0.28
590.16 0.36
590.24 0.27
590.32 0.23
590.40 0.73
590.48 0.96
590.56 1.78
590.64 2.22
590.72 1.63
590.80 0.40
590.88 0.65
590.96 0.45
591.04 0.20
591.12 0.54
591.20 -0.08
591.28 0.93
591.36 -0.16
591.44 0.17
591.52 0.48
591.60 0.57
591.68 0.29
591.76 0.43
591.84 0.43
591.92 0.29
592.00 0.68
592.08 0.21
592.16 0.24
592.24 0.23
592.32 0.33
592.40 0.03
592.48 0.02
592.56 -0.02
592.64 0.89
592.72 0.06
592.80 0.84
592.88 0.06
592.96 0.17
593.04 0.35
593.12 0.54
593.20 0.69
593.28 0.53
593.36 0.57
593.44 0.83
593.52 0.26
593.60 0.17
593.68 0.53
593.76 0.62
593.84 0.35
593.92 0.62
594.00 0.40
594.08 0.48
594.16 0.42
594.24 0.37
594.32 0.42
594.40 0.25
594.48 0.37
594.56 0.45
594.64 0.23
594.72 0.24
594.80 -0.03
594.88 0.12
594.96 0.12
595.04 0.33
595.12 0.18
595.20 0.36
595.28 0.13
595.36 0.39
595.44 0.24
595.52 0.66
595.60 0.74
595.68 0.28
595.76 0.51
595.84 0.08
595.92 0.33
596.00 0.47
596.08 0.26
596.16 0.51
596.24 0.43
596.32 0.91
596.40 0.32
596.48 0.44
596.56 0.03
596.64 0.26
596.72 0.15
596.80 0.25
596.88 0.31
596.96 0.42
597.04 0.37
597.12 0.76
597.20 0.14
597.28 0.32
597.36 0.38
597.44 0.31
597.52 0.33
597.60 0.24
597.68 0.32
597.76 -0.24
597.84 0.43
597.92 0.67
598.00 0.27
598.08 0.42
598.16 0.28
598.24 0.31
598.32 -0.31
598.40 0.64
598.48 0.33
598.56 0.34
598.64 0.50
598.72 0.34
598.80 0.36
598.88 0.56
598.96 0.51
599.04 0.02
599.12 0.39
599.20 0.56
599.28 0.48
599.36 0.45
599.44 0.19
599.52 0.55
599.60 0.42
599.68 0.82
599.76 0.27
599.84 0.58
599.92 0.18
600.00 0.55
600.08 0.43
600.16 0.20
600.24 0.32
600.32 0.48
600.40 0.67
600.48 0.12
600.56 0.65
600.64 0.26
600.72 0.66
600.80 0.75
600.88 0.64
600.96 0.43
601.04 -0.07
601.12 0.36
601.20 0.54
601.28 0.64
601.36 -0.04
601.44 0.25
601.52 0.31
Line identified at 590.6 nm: Hbeta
